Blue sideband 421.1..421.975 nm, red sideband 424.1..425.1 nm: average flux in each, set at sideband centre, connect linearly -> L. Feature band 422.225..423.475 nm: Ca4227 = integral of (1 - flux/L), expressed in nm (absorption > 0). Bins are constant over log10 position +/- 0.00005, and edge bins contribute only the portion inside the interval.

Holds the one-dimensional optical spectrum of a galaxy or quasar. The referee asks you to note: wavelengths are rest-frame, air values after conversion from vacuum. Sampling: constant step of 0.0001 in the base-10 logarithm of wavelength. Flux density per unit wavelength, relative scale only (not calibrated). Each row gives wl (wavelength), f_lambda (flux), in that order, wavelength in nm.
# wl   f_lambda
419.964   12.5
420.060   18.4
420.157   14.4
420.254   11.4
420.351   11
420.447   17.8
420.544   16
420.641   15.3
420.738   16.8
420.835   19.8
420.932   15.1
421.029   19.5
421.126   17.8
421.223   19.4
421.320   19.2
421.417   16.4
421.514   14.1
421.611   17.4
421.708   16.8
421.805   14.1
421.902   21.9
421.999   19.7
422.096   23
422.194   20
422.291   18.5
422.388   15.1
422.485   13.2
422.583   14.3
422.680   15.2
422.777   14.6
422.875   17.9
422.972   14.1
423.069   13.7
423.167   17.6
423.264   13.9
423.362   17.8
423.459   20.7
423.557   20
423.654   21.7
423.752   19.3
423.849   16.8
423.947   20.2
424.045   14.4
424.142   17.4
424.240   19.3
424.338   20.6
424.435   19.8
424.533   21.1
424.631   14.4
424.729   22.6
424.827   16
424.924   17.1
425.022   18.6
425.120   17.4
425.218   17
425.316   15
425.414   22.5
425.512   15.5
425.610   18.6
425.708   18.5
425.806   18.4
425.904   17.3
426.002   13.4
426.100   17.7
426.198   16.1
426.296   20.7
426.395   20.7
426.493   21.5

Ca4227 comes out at 0.15 nm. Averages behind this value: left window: 17.5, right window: 18.7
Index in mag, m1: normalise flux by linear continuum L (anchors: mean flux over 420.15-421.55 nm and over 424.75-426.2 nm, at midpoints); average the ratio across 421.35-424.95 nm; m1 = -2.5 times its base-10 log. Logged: -0.05 mag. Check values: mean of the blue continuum 16.3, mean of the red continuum 17.4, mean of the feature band 17.6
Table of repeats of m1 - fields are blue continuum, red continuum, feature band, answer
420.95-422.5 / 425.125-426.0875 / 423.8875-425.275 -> -0.04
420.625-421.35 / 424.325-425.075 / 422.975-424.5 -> 0.02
